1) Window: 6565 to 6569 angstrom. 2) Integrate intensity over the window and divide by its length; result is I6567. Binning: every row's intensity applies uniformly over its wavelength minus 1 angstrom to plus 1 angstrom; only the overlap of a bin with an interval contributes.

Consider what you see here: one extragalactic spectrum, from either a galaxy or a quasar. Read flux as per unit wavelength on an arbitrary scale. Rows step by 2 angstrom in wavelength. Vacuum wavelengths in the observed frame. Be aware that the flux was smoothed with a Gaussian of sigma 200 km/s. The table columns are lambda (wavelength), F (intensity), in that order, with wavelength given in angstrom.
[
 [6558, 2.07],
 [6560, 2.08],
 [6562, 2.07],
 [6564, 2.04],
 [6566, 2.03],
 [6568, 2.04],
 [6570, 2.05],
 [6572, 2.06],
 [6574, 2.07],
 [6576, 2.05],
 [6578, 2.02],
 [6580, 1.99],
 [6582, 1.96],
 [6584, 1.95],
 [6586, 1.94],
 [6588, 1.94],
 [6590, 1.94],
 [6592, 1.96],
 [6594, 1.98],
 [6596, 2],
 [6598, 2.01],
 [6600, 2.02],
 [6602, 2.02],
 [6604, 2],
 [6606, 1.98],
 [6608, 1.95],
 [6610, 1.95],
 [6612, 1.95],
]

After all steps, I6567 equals 2.04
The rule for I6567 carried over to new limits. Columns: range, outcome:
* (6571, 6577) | 2.06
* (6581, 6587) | 1.95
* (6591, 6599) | 1.99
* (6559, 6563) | 2.08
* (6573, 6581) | 2.03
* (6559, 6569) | 2.05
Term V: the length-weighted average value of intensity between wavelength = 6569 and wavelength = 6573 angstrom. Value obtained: 2.05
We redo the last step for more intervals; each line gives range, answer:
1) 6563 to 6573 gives 2.04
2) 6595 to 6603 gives 2.01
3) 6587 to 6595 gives 1.96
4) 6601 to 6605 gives 2.01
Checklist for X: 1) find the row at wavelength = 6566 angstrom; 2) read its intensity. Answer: 2.03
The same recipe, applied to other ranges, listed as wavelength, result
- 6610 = 1.95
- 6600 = 2.02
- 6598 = 2.01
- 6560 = 2.08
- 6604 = 2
